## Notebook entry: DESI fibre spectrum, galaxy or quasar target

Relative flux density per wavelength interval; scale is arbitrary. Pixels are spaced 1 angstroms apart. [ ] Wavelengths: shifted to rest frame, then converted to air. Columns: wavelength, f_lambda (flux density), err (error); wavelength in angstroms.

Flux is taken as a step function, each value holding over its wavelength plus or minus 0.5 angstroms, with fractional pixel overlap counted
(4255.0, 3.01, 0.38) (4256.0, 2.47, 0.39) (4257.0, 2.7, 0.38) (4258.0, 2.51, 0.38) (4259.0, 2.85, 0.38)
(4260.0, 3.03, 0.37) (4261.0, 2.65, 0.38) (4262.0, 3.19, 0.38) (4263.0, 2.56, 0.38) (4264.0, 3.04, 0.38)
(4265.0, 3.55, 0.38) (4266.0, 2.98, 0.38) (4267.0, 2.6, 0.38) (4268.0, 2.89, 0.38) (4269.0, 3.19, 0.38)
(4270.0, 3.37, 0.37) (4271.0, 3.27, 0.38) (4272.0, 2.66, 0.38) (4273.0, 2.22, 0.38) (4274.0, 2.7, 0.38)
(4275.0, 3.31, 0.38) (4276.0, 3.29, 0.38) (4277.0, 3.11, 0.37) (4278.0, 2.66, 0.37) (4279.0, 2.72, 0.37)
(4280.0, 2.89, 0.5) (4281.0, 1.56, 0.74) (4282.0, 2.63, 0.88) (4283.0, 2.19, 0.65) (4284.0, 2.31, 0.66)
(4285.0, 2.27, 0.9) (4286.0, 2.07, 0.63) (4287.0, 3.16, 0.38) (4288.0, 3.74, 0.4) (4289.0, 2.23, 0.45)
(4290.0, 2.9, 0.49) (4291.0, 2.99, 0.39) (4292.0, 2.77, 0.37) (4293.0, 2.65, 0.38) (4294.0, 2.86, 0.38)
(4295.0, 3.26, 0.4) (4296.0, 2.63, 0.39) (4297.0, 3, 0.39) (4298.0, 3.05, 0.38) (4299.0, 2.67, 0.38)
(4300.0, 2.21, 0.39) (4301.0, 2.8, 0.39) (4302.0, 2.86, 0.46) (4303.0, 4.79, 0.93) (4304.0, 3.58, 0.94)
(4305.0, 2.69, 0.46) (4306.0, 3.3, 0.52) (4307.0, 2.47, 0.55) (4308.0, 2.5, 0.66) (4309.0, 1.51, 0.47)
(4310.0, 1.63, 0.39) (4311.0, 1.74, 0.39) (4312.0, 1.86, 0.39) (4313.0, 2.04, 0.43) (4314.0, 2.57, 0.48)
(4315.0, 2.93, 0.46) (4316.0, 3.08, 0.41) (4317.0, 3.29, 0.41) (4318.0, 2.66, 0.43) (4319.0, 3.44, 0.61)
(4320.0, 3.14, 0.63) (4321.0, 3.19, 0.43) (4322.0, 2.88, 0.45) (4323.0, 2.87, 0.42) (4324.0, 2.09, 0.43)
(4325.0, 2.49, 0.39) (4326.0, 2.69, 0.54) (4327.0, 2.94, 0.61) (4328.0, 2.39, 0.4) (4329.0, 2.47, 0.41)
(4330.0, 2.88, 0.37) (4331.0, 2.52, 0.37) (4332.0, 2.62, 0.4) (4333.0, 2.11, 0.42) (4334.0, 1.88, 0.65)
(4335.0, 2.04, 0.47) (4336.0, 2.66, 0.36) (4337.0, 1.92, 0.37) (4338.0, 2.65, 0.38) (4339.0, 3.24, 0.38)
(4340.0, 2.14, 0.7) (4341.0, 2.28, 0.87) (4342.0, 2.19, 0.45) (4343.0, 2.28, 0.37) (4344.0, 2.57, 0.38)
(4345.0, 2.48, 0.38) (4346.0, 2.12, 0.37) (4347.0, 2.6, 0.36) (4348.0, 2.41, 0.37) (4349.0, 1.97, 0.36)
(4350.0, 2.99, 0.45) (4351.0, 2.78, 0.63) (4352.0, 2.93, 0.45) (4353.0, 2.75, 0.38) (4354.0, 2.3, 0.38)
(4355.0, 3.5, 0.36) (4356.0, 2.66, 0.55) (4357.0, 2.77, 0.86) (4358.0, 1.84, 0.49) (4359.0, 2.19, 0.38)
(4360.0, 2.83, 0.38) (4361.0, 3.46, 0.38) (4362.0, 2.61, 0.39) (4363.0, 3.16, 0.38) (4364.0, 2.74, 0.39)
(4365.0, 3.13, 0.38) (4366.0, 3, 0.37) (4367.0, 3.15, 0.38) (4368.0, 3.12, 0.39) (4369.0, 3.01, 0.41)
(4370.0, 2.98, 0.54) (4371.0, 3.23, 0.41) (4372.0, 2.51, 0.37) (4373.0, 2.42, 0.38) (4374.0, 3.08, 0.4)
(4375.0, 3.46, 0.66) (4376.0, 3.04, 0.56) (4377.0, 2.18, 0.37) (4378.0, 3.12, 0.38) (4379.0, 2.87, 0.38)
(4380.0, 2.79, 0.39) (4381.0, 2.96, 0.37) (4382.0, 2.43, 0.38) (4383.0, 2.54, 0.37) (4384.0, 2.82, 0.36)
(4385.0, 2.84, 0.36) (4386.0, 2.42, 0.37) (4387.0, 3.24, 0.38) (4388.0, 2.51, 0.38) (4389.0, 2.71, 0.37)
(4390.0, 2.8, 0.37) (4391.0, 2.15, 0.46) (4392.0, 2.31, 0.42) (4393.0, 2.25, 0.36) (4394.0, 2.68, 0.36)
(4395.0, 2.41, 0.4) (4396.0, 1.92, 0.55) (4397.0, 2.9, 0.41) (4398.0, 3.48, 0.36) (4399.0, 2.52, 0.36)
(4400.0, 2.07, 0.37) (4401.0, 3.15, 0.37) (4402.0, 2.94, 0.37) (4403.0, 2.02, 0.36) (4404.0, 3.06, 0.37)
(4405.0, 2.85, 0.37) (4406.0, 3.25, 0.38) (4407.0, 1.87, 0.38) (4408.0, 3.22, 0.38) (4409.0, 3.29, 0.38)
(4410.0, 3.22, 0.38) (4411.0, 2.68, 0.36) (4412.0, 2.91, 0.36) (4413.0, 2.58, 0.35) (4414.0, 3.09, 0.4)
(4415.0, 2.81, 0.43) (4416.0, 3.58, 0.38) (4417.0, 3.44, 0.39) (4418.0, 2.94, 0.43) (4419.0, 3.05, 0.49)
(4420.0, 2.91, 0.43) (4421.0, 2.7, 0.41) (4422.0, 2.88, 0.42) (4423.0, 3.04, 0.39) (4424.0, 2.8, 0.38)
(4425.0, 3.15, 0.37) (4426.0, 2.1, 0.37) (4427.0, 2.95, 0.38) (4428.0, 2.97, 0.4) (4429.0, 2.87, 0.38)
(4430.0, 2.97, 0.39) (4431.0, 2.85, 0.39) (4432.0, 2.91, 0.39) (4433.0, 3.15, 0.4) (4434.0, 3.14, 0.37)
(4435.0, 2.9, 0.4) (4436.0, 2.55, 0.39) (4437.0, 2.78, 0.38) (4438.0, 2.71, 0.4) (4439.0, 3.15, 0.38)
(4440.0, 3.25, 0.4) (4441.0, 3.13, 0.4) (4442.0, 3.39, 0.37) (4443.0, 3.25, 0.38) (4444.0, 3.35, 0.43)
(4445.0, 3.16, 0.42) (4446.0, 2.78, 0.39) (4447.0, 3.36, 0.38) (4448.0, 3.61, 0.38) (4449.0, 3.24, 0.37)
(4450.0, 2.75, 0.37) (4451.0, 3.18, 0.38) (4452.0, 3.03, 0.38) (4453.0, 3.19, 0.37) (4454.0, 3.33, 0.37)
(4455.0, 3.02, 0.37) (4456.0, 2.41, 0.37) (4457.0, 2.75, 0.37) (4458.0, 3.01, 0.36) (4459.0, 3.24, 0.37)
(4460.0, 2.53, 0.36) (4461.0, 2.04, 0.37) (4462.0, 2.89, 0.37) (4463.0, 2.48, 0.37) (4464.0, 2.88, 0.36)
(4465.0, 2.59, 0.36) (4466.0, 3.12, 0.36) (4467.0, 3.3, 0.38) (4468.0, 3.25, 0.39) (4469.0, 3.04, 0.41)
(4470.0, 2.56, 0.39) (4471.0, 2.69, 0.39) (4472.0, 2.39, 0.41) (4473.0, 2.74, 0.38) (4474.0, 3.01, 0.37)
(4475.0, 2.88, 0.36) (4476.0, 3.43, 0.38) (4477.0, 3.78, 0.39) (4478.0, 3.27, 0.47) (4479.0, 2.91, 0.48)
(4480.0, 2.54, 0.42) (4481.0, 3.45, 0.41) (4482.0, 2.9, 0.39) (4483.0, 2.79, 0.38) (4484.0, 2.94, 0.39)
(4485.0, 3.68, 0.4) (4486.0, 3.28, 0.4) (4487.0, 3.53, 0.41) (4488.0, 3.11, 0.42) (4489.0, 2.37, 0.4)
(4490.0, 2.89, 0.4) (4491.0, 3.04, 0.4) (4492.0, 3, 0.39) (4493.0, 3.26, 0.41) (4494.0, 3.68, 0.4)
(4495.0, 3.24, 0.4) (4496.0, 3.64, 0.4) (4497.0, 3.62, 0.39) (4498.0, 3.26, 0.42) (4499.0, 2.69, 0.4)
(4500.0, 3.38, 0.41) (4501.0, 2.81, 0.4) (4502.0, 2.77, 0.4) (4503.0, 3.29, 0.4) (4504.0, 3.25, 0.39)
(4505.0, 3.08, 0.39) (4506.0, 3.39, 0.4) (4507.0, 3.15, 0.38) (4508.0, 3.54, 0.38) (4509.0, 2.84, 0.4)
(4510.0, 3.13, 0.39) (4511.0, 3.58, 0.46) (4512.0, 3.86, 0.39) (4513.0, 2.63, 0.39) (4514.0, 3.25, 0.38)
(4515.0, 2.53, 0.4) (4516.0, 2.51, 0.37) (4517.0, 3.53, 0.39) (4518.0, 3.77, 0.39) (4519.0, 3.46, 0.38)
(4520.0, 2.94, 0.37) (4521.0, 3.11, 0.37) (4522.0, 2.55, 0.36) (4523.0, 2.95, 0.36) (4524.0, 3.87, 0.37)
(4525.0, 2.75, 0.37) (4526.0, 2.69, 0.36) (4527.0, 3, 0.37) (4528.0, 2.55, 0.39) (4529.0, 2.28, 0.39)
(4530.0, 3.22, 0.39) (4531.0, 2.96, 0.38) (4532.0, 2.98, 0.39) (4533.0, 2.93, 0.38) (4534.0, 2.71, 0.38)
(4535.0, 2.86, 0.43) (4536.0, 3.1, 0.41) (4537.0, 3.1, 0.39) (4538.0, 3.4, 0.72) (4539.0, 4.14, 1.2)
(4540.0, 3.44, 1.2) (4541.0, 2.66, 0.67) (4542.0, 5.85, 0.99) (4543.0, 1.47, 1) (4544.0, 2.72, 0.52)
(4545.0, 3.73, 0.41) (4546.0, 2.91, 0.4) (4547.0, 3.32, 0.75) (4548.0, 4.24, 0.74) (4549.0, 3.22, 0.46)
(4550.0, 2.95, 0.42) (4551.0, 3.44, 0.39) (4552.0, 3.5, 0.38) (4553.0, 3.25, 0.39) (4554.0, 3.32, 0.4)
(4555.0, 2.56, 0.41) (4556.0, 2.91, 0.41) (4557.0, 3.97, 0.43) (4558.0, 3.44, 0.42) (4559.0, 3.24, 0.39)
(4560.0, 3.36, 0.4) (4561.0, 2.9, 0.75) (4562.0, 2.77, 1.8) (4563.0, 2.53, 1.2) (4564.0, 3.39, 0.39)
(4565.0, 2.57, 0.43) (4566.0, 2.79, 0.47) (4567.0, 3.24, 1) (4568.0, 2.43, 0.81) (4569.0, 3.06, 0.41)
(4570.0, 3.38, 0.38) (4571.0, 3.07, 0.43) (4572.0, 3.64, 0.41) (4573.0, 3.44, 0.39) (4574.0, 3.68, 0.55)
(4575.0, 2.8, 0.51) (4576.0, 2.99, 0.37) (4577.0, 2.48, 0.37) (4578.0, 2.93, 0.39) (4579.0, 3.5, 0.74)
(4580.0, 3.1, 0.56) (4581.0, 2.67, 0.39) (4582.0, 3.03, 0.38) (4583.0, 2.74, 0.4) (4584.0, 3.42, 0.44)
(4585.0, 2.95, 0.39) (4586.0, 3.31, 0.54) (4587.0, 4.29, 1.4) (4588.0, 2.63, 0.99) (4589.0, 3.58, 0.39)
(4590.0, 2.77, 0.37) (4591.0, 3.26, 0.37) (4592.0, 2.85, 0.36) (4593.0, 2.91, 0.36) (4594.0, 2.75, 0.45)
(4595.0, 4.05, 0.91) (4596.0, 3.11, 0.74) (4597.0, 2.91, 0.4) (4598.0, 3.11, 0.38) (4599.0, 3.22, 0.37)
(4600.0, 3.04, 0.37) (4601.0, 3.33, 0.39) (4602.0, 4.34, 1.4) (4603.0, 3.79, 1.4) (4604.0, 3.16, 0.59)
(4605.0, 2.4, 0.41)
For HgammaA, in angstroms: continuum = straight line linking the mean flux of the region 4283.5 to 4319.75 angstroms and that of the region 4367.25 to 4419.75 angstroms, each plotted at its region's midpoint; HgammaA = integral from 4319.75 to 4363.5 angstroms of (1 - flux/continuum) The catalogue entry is 3.0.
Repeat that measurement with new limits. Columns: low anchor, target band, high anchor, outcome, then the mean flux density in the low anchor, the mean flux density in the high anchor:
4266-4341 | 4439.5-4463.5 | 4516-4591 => -0.5 angstroms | 2.7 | 3.14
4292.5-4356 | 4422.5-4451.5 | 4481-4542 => -0.7 angstroms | 2.64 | 3.14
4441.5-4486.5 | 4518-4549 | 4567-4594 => -0.7 angstroms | 3.01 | 3.11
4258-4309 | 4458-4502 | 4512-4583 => 0.3 angstroms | 2.84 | 3.11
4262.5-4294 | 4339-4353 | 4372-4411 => 1.4 angstroms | 2.79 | 2.73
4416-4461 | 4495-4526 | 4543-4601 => -1.0 angstroms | 2.99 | 3.13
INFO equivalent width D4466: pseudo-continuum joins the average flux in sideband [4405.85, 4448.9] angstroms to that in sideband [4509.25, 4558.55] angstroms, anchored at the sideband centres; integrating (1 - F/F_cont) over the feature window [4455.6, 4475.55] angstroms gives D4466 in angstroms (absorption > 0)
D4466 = 1.7 angstroms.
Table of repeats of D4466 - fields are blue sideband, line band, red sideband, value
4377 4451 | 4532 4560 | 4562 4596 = -2.04 angstroms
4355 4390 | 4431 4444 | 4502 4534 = -0.42 angstroms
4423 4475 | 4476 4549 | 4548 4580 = -2.56 angstroms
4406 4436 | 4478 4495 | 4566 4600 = -0.50 angstroms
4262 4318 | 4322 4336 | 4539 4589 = 1.68 angstroms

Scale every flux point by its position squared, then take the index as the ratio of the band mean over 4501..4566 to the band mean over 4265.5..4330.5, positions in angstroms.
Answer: 1.27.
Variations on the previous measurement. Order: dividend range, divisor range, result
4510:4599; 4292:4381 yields 1.28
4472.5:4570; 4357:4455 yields 1.15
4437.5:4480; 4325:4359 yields 1.26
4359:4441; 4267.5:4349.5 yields 1.12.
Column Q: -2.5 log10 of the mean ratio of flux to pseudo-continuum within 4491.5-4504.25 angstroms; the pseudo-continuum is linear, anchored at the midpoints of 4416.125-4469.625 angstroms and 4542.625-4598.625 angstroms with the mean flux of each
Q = -0.06 mag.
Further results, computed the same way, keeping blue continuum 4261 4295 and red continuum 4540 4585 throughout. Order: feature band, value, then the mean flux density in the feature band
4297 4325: 0.04 mag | 2.74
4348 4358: 0.09 mag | 2.68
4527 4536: 0.10 mag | 2.84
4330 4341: 0.20 mag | 2.4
